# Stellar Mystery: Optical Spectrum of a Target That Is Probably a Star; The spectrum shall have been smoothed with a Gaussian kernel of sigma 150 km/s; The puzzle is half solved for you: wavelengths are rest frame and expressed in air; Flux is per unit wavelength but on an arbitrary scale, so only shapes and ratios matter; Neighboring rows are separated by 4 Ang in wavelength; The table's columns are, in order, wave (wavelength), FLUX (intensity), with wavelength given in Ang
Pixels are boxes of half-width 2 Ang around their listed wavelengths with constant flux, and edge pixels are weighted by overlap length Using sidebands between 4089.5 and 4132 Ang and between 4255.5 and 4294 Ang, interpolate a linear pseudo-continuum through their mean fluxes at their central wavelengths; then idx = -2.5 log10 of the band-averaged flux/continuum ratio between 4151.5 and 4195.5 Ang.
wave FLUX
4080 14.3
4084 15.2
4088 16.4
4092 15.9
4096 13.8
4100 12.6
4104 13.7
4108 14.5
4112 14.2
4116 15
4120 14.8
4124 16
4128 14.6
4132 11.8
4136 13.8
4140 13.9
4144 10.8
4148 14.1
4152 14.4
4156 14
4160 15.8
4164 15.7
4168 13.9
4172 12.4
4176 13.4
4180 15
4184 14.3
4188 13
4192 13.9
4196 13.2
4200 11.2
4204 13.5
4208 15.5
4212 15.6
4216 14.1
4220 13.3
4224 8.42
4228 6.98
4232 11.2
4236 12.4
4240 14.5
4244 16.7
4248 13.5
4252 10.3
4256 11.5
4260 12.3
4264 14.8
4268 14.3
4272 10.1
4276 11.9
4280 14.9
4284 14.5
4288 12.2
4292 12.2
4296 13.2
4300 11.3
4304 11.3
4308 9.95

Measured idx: -0.02 mag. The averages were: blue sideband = 14.4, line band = 14.1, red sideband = 12.9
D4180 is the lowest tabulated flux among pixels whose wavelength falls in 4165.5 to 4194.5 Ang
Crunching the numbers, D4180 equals 12.4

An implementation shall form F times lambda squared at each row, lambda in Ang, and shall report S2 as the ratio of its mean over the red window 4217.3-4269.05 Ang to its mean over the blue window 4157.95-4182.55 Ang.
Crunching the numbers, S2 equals 0.9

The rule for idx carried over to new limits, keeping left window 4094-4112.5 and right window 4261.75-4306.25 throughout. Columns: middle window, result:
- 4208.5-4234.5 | 0.11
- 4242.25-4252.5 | -0.07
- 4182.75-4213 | -0.04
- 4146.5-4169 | -0.10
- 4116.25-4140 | -0.05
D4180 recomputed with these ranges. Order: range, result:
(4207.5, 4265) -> 6.98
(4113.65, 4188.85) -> 10.8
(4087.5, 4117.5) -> 12.6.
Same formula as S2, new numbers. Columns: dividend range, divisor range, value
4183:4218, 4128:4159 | 1.06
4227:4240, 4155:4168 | 0.76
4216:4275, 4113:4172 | 0.91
